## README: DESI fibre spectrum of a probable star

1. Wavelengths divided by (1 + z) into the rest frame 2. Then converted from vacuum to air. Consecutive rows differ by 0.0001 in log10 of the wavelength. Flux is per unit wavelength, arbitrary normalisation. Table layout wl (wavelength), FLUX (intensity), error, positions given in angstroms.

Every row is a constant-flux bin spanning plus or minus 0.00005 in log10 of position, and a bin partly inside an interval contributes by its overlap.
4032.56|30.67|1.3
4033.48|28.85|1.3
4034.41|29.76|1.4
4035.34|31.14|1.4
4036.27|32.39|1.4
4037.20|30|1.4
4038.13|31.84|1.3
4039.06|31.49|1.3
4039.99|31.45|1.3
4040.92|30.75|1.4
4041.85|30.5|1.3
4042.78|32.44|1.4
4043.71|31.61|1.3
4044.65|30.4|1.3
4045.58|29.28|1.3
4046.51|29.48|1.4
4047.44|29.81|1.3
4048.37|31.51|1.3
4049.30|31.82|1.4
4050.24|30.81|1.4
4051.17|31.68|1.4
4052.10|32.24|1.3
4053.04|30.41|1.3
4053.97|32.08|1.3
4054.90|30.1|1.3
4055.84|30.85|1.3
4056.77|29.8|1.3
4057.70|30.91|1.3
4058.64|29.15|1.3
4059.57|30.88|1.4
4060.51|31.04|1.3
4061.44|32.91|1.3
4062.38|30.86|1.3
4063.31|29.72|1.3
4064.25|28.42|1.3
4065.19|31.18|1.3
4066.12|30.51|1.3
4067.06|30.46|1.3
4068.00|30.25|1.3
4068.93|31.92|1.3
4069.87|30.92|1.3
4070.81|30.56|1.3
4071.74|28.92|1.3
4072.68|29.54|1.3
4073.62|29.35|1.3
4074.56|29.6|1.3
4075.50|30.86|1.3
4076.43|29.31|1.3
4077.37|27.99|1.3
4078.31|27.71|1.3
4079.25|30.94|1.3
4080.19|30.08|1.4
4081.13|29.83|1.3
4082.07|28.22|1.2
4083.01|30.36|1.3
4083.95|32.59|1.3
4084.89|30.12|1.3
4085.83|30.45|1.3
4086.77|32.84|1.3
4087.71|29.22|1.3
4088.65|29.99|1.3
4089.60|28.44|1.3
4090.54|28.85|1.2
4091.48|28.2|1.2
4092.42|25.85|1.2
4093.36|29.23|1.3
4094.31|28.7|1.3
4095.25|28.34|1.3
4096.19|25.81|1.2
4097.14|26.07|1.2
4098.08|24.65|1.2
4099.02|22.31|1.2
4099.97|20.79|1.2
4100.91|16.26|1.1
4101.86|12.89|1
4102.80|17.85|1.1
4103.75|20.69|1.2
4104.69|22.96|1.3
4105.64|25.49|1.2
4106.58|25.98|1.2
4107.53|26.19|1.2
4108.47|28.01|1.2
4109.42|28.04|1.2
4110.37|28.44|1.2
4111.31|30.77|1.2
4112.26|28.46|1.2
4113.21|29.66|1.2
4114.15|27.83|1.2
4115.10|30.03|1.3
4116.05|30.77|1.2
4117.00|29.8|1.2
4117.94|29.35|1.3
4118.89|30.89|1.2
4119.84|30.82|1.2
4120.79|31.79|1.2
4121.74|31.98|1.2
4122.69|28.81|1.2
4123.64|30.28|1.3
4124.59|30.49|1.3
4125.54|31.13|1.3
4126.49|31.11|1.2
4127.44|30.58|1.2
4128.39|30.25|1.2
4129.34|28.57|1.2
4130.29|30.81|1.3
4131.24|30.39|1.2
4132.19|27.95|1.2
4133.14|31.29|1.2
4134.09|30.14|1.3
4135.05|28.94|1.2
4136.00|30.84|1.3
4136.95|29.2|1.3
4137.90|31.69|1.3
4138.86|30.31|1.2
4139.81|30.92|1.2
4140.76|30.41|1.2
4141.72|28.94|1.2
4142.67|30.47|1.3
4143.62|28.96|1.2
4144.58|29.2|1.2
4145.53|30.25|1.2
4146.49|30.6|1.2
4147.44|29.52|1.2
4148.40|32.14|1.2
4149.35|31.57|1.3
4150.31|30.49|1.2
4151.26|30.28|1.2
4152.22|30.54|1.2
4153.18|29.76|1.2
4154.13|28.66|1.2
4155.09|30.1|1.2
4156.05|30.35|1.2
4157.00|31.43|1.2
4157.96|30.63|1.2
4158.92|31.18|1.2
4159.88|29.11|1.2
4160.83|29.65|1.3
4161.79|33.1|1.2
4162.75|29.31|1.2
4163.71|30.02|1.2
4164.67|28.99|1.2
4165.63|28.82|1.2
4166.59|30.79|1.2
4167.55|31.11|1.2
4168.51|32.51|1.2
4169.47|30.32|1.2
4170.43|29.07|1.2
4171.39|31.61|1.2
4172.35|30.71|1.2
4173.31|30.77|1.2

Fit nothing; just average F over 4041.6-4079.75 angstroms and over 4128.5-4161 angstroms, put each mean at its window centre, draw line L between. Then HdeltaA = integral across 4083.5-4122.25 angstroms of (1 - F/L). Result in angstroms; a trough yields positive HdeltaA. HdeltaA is 3.91 angstroms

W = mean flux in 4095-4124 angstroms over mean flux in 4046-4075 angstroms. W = 0.87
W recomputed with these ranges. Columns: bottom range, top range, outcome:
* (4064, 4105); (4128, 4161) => 1.09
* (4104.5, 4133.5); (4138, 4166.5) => 1.03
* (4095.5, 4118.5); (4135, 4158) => 1.19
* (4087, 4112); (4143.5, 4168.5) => 1.19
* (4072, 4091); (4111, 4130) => 1.01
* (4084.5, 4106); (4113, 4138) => 1.19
